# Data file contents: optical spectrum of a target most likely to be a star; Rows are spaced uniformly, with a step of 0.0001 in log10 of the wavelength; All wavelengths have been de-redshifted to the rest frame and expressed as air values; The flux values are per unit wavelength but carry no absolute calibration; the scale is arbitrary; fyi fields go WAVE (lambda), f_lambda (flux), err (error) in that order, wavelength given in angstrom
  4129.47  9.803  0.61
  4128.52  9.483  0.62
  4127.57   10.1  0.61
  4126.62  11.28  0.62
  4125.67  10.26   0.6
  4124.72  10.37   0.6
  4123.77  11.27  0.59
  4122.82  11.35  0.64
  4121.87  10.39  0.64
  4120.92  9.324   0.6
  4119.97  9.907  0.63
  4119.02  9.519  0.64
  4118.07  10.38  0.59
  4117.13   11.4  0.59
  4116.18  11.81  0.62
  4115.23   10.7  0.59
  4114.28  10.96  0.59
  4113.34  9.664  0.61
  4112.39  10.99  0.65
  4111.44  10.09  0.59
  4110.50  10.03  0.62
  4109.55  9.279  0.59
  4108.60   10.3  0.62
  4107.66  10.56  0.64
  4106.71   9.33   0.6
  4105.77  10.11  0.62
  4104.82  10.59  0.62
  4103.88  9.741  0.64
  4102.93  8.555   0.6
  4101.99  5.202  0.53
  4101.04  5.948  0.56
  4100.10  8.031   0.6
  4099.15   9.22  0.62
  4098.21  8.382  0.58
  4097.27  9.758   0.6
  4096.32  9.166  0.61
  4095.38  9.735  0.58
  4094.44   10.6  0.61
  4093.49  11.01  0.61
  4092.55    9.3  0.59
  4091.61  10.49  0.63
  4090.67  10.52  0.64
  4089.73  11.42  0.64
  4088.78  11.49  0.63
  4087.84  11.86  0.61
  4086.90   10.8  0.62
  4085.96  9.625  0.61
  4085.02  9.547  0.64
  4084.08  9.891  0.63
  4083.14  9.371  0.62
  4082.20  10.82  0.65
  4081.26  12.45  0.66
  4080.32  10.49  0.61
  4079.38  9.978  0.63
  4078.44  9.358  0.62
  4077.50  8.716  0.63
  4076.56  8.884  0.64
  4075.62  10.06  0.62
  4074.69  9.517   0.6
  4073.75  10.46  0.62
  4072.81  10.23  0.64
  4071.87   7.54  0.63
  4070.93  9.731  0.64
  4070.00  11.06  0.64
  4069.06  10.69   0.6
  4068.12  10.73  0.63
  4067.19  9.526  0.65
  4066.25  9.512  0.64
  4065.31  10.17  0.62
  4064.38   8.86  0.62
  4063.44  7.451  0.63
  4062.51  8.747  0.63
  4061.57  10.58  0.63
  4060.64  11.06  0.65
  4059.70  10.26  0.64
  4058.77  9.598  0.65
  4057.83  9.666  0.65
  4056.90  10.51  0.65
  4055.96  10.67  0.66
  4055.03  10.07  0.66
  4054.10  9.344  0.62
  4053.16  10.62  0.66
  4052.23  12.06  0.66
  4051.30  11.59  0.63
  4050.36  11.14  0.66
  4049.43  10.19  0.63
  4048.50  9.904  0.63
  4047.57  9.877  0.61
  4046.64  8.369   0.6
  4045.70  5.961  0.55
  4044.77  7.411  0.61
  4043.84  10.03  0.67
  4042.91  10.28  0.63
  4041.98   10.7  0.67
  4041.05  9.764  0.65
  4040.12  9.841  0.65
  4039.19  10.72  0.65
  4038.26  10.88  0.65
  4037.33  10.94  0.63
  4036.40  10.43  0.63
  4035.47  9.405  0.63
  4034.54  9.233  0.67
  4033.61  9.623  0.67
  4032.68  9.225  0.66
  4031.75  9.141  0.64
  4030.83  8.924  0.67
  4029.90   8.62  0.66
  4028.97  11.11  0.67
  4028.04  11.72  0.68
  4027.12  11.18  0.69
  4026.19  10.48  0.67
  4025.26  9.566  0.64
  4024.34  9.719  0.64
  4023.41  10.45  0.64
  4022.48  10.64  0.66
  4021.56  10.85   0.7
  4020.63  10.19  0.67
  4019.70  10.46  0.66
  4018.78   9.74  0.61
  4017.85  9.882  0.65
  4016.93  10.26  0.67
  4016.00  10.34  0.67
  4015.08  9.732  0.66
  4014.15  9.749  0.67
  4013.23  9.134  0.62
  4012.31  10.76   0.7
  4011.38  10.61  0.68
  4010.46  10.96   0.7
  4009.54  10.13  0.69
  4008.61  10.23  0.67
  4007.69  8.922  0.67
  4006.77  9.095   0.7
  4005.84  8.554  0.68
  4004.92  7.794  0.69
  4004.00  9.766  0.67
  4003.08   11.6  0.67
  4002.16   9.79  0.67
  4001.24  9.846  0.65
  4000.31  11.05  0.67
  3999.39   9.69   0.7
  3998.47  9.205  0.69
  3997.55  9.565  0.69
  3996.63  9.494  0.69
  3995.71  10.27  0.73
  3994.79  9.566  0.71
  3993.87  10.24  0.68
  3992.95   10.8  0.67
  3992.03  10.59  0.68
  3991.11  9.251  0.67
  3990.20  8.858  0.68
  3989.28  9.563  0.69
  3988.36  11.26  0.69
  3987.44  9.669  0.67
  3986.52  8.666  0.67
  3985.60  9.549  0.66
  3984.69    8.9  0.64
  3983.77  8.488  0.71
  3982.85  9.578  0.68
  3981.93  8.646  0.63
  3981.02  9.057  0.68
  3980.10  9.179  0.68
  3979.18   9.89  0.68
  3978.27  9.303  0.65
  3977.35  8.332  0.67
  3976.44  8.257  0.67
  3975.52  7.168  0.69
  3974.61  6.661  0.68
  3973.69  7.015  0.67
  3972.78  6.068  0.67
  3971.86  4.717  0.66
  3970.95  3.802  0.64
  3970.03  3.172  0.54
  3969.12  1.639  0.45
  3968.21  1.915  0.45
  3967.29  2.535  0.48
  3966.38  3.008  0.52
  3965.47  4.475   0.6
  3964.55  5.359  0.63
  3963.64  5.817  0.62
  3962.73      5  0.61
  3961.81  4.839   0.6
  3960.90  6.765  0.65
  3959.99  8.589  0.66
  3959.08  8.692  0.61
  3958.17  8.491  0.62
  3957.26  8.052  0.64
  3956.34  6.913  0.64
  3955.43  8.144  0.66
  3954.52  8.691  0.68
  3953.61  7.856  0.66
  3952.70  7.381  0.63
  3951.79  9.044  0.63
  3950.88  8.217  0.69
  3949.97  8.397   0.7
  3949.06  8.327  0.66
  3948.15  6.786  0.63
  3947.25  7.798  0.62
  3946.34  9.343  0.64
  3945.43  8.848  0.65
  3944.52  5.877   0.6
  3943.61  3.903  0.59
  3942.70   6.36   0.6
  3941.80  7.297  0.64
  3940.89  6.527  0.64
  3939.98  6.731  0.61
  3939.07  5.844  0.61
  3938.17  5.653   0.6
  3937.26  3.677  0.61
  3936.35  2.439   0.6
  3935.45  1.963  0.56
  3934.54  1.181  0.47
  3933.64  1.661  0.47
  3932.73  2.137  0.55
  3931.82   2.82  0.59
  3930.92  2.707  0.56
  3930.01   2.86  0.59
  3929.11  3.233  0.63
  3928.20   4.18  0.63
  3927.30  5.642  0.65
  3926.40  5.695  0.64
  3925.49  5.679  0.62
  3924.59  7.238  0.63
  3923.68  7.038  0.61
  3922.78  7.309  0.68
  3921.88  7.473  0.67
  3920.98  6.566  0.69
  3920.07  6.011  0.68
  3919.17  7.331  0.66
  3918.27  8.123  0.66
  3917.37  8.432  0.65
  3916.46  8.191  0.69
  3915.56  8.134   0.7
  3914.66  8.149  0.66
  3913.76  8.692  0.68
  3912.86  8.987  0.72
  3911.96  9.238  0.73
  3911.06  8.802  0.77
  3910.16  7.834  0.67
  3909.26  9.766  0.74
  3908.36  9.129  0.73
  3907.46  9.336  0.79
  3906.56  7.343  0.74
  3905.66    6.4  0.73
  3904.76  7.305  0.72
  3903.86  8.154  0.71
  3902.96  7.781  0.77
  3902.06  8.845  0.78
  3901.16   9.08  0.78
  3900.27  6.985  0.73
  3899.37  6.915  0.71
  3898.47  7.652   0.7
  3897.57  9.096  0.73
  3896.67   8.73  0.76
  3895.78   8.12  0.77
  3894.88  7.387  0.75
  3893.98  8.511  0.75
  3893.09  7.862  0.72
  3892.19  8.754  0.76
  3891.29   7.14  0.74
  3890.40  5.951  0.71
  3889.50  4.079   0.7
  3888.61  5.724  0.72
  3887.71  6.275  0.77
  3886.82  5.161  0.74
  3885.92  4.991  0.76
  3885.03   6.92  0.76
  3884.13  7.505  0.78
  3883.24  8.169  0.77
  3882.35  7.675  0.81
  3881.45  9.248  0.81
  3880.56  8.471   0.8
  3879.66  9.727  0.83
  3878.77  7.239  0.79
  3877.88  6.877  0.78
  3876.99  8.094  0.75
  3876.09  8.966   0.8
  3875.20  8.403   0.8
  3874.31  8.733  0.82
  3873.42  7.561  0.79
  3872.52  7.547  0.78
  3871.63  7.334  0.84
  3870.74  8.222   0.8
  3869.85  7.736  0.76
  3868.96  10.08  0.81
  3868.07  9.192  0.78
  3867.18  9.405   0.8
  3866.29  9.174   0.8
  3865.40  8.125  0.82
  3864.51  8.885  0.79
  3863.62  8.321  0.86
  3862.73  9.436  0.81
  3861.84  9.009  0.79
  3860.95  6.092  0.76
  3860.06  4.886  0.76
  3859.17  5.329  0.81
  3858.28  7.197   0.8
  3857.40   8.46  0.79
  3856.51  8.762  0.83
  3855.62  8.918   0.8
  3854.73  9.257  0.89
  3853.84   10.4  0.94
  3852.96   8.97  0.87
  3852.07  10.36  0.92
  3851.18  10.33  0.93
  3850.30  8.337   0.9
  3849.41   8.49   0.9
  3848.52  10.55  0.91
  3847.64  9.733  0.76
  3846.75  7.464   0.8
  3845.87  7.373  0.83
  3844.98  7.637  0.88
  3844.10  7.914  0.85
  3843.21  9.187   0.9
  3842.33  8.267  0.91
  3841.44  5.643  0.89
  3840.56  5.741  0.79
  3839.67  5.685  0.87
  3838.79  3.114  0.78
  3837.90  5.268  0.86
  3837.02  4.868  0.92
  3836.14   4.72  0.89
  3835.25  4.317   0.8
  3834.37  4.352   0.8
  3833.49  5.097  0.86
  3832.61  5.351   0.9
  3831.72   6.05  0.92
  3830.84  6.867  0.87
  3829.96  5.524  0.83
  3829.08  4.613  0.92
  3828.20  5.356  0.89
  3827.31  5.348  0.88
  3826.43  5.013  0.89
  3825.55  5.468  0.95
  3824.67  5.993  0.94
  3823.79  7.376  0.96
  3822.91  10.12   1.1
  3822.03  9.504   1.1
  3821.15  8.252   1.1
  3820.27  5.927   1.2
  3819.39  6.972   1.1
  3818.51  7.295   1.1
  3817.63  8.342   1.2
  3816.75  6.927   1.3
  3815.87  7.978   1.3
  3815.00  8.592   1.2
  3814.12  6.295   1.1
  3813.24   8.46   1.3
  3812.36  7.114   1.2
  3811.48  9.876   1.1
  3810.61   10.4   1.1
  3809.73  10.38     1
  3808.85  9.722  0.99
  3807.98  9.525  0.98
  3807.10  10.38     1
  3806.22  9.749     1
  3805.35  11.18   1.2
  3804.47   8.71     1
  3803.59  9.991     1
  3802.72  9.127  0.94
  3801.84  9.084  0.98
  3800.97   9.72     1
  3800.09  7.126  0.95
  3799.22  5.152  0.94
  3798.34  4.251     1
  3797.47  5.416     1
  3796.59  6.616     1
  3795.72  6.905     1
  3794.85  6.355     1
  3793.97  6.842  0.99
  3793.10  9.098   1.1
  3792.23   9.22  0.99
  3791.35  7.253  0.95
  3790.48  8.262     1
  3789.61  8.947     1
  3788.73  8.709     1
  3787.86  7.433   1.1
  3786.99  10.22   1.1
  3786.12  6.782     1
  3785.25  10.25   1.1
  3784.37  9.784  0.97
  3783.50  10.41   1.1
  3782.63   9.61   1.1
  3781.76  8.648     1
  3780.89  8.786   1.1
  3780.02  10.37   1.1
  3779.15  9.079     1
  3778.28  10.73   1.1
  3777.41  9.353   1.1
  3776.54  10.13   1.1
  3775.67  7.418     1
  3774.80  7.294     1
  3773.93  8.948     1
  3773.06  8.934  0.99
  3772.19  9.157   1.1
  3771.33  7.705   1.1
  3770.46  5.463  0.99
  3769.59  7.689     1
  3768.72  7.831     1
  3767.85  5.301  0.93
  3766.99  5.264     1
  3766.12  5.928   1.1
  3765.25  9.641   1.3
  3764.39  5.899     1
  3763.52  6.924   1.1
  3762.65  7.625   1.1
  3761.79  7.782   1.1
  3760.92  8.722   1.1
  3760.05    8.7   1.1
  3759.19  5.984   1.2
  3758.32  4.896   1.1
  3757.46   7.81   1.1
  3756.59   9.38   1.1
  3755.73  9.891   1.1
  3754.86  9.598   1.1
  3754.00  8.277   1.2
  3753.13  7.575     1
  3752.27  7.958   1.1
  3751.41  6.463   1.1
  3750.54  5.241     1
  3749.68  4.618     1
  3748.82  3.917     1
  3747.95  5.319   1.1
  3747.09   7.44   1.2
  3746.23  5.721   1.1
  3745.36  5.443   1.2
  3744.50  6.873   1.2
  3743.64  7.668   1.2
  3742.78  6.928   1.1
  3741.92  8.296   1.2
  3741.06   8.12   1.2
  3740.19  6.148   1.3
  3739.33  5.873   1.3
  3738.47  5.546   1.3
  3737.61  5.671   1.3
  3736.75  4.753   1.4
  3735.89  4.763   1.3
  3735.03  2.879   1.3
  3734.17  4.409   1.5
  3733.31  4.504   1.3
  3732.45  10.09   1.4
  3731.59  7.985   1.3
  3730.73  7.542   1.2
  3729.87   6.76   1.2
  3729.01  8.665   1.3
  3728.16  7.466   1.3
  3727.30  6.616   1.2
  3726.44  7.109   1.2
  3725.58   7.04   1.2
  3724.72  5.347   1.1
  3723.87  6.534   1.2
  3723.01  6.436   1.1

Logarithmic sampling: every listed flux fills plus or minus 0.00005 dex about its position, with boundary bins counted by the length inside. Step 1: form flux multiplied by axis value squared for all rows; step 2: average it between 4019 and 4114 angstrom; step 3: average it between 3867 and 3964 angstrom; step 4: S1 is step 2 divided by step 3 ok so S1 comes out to 1.5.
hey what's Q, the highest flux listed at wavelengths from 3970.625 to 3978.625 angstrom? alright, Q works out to 9.303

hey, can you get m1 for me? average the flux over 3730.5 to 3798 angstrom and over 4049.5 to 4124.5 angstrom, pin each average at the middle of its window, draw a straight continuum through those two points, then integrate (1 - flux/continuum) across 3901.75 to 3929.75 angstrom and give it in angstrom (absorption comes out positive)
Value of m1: 3.86 angstrom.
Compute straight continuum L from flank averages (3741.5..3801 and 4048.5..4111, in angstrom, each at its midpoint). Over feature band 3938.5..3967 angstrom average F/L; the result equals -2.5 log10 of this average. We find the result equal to 0.27 mag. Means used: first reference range 7.65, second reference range 9.88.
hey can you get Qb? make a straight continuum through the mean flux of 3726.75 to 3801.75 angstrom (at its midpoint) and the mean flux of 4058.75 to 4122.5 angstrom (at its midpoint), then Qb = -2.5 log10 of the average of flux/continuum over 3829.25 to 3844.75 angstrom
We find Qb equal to 0.35 mag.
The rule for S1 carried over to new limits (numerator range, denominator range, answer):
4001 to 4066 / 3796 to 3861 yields 1.47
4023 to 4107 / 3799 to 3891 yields 1.44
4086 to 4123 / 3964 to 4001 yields 1.34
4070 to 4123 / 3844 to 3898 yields 1.38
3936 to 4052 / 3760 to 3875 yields 1.20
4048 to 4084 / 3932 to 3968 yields 1.75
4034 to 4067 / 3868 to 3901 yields 1.40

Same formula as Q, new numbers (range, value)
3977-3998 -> 11.26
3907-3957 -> 9.766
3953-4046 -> 11.72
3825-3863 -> 10.55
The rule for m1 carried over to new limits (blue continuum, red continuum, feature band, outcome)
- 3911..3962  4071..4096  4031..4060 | -2.2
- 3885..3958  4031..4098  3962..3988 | 4.5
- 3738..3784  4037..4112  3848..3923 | 3.8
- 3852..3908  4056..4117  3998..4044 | -3.9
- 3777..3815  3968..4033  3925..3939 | 8.5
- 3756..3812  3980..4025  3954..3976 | 8.8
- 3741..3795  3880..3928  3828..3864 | 2.3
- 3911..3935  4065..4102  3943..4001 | -4.2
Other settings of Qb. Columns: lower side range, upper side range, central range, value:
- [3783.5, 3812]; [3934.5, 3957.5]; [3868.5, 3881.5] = -0.09 mag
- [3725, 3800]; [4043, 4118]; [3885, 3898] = 0.20 mag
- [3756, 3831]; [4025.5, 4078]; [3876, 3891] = 0.21 mag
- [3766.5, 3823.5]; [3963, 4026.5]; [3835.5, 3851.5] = 0.17 mag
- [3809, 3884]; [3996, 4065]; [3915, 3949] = 0.46 mag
